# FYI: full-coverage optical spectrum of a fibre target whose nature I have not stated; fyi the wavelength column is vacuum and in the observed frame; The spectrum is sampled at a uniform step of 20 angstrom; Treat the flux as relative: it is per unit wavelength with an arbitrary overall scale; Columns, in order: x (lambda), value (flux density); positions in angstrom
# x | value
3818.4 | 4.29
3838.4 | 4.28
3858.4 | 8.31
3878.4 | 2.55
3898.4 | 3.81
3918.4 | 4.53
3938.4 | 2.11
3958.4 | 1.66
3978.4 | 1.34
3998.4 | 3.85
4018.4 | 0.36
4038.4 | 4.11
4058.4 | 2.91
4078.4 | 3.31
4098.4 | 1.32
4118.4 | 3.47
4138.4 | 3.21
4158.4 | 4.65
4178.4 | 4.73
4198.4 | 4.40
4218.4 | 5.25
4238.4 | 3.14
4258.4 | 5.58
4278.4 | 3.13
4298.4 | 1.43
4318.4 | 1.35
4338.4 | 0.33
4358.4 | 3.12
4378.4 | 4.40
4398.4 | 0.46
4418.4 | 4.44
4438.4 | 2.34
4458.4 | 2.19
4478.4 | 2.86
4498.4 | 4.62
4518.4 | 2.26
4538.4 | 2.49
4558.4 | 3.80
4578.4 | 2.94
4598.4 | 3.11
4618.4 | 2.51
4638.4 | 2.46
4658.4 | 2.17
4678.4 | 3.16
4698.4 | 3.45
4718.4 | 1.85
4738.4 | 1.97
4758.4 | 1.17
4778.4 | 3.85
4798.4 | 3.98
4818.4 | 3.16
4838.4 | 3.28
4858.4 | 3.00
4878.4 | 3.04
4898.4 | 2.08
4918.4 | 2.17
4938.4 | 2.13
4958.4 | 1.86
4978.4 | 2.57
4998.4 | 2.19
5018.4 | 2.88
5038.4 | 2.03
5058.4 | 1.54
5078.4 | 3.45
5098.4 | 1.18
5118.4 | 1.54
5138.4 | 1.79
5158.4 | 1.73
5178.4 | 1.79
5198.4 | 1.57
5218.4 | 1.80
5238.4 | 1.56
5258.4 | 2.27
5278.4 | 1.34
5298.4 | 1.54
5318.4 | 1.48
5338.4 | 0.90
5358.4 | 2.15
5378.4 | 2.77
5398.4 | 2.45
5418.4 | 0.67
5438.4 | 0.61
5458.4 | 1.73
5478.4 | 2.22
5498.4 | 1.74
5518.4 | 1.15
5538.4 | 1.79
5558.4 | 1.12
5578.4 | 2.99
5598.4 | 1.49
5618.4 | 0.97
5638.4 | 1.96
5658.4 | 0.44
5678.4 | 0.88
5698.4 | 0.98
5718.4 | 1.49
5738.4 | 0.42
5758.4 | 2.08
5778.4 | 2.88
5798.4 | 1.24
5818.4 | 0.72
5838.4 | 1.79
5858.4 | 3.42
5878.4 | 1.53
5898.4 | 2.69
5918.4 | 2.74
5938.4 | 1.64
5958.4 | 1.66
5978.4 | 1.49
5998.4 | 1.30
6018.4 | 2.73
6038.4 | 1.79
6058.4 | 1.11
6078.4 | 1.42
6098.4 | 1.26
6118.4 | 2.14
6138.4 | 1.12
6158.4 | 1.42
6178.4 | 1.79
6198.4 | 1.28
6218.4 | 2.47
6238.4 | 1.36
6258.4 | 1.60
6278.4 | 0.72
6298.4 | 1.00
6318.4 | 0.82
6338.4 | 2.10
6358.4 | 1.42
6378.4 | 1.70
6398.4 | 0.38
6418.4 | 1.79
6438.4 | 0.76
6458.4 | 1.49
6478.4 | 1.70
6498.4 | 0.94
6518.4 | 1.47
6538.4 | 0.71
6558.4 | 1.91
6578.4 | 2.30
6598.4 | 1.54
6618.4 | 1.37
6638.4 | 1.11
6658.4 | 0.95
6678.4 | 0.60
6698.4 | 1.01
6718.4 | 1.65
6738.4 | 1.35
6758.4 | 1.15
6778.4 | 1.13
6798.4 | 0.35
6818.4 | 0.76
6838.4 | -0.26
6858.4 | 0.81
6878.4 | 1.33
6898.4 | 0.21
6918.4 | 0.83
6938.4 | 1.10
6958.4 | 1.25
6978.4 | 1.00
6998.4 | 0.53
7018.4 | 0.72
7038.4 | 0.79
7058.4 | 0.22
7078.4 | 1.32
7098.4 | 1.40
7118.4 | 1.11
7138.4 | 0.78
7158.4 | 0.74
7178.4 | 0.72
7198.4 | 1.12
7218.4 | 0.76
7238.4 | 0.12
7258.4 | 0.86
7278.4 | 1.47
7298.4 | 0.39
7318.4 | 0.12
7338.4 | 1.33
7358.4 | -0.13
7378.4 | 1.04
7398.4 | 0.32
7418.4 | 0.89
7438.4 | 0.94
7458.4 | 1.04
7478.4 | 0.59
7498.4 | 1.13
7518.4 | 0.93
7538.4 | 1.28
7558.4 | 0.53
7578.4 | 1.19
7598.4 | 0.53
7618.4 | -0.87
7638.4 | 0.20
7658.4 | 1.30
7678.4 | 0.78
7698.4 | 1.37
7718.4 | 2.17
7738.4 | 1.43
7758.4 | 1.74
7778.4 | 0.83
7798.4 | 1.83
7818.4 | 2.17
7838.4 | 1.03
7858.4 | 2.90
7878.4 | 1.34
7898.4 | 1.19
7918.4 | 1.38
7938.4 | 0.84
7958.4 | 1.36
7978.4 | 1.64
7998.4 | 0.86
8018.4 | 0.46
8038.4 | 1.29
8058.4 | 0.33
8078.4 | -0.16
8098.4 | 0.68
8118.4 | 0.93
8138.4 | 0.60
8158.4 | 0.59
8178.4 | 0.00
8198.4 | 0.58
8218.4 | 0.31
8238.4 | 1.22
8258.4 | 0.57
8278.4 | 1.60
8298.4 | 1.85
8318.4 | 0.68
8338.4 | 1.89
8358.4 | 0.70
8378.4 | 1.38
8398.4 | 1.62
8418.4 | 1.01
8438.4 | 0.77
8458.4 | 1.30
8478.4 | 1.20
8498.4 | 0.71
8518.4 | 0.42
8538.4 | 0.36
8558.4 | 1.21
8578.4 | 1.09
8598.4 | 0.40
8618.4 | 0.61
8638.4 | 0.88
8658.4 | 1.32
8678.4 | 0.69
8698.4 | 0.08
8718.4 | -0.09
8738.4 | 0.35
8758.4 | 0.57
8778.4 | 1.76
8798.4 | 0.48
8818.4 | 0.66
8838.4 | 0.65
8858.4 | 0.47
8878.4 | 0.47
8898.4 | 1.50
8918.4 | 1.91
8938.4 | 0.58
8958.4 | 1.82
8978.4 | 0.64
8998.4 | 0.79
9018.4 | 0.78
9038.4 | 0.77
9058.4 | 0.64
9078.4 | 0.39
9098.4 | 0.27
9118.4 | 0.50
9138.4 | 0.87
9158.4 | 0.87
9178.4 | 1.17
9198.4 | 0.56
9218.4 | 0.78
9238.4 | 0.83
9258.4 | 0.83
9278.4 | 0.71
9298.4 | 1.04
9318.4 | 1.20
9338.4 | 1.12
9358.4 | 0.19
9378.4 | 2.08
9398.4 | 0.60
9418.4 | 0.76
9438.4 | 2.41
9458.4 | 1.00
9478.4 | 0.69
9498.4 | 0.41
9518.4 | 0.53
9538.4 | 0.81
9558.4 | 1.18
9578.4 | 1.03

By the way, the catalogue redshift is 0.61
